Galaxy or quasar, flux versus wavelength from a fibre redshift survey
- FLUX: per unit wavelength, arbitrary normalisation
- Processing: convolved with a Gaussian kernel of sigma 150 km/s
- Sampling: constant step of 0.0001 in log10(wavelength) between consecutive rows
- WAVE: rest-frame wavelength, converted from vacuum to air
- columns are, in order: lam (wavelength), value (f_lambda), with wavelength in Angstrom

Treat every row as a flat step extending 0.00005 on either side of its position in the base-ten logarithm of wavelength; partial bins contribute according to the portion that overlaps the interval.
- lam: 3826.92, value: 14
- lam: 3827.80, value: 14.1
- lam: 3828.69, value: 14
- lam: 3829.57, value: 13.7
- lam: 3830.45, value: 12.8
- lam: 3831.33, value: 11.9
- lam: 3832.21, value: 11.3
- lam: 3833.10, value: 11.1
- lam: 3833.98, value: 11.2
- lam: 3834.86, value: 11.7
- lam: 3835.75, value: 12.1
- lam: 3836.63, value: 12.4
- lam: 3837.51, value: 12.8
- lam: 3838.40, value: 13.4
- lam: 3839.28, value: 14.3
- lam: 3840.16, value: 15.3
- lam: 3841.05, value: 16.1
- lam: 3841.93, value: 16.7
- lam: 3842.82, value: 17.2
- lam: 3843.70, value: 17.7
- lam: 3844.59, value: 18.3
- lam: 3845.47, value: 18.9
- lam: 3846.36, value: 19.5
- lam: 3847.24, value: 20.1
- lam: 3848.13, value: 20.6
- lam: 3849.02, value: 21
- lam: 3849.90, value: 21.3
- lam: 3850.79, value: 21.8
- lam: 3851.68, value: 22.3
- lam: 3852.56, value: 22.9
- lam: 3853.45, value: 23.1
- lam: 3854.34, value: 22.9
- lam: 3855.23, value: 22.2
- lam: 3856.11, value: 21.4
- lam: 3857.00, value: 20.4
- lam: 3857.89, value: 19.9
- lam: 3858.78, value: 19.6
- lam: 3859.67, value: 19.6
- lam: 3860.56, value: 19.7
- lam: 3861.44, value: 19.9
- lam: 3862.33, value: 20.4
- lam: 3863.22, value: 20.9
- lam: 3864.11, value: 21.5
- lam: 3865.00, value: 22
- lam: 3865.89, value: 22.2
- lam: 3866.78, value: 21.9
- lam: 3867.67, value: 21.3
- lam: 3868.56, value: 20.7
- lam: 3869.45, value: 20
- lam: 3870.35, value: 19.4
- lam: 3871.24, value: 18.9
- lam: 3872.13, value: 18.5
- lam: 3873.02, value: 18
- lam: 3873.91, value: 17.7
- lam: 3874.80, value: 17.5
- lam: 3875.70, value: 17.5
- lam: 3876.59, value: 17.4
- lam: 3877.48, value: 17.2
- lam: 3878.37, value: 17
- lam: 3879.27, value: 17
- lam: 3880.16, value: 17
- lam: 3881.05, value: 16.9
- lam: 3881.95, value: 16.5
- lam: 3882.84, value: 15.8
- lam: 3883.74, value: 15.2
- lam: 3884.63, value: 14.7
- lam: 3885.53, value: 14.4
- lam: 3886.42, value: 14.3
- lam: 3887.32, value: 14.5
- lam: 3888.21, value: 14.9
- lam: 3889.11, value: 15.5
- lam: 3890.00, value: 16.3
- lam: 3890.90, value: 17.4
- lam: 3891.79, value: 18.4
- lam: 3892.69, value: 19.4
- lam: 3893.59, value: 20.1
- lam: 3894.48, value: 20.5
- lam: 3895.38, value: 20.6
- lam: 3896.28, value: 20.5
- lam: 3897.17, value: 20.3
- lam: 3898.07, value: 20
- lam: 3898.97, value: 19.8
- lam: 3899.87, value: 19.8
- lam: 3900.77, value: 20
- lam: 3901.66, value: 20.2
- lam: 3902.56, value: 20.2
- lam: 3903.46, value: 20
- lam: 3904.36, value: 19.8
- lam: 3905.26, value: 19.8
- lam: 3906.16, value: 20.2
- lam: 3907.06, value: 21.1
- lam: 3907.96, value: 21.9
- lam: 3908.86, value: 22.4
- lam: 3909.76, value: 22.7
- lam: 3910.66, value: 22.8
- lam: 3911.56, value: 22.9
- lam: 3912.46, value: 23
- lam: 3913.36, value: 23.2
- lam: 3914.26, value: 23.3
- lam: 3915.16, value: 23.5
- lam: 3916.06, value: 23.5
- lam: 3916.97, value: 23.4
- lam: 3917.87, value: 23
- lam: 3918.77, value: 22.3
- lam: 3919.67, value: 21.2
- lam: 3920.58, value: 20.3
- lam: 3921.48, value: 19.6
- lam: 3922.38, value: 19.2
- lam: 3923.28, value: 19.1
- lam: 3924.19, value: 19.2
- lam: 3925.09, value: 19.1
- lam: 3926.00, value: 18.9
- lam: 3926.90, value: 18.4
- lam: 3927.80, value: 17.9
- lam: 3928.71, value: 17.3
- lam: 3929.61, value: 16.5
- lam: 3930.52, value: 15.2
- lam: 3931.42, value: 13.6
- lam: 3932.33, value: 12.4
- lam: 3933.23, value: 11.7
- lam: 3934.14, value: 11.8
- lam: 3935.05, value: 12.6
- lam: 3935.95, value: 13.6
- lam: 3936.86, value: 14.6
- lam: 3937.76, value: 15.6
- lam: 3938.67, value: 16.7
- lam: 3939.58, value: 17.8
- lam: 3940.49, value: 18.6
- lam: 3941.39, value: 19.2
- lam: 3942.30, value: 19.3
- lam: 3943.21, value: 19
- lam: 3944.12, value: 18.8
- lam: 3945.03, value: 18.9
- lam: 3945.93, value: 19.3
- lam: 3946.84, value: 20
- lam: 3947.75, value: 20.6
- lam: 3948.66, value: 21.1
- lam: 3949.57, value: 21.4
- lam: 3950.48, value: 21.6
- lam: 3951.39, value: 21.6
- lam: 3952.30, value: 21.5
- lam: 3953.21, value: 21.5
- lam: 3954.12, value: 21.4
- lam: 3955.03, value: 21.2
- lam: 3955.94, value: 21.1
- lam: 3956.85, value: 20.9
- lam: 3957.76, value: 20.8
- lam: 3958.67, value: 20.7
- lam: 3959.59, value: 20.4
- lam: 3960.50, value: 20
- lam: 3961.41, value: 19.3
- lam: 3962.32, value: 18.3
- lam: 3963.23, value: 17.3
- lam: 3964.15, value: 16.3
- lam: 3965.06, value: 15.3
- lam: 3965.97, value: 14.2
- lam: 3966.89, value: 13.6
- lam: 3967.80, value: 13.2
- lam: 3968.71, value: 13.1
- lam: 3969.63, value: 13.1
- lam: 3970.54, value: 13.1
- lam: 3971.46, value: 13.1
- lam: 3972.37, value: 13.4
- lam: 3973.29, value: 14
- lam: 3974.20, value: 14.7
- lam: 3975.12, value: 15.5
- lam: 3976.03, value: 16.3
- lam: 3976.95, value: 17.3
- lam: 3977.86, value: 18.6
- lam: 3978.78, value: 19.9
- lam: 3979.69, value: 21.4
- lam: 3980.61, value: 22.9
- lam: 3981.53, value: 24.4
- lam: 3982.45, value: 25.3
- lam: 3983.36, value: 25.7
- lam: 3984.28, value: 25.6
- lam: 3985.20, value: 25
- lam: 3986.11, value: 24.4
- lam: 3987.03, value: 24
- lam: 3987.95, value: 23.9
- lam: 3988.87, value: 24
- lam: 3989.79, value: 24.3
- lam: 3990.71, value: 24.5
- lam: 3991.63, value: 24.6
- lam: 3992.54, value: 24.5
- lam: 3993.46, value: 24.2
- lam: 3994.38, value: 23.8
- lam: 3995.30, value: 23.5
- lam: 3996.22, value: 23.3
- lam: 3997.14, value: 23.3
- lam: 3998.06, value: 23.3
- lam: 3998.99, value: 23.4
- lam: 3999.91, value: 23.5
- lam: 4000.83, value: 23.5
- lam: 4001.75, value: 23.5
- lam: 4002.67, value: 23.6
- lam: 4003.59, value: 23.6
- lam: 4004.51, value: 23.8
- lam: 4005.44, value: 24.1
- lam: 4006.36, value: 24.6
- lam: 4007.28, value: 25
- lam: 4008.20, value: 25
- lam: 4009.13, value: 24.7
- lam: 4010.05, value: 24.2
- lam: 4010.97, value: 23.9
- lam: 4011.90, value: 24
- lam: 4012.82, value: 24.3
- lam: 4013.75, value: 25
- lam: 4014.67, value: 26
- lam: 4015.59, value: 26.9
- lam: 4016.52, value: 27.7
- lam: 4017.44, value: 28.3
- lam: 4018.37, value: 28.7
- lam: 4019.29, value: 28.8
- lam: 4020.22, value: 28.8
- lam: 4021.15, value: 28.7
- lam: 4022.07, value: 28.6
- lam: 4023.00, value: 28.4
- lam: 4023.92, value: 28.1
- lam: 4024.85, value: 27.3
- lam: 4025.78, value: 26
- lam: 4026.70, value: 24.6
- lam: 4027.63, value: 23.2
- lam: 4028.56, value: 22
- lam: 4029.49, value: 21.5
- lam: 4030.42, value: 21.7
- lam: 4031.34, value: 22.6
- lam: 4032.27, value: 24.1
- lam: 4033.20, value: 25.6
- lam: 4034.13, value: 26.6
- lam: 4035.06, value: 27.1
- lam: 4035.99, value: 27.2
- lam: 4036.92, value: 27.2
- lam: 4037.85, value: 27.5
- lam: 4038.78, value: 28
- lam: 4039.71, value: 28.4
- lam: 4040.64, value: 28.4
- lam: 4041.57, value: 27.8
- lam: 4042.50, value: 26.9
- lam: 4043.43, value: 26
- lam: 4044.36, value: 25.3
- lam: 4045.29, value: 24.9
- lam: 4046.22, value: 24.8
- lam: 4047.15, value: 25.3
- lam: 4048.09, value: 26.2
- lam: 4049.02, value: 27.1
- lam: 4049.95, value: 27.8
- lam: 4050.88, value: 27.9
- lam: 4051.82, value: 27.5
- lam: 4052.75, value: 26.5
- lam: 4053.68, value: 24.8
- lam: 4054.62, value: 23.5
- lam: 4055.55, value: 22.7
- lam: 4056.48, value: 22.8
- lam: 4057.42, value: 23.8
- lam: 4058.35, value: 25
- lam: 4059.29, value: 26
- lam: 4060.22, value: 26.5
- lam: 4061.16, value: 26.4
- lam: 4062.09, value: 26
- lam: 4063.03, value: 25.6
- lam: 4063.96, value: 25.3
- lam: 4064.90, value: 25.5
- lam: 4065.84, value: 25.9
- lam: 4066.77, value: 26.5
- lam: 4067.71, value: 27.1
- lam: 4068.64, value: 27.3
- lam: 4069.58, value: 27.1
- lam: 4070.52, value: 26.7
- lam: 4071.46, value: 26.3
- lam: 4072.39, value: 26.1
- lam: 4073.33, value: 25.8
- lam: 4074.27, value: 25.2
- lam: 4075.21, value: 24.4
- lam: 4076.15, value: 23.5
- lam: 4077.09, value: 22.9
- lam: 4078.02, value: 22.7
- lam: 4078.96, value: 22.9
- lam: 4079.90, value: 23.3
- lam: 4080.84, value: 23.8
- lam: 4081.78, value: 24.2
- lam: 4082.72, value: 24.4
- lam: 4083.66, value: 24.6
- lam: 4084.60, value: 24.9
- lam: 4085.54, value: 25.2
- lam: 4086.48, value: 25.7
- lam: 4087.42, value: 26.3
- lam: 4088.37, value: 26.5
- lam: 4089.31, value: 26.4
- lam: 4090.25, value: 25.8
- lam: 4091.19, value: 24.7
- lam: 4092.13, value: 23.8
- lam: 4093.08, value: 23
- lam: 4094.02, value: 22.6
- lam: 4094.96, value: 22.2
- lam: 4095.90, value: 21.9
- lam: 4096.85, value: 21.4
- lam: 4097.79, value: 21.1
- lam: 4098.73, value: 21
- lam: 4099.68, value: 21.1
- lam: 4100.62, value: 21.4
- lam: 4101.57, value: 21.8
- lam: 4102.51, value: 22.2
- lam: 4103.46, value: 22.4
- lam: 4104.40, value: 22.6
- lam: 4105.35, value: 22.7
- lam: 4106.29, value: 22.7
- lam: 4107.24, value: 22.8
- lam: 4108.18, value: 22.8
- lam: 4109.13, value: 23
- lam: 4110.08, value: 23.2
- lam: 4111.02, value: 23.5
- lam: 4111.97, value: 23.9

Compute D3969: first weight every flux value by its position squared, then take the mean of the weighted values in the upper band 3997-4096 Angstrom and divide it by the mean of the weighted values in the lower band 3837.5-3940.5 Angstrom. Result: 1.45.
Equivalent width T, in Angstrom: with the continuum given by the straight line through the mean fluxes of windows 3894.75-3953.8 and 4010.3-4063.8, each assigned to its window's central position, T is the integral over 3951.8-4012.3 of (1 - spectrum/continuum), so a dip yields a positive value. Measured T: 5.0 Angstrom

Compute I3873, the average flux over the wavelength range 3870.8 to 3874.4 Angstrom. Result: 18.3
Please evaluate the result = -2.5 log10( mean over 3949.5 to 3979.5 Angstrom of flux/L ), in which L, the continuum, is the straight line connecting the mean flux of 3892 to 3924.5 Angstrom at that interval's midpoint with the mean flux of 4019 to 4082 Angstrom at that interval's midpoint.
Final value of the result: 0.28 mag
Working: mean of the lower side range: 21.1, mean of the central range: 17.7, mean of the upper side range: 25.7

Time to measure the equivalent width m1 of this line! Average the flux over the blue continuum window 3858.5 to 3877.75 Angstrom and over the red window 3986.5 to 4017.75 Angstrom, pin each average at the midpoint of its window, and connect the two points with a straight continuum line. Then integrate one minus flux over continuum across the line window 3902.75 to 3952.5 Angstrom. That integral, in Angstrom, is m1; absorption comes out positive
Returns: 5.5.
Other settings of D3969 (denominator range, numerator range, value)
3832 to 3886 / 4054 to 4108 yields 1.49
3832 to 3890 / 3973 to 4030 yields 1.44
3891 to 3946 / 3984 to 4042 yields 1.38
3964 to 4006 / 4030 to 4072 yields 1.30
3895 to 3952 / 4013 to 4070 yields 1.43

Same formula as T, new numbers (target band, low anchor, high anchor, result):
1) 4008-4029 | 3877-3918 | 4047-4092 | -2.37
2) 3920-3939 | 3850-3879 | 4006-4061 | 5.08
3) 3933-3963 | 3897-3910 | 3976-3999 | 4.27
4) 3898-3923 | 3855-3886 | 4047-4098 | -1.67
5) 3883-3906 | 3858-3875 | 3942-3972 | 1.50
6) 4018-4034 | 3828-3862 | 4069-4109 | -2.66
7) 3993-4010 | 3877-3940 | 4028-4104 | -1.22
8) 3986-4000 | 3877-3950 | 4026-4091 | -0.96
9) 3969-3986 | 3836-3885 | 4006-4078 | 3.25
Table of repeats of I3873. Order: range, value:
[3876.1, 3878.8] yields 17.3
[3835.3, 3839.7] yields 13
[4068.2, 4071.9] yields 26.8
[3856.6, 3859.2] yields 19.9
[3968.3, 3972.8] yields 13.2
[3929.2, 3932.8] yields 14.4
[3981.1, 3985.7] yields 25.2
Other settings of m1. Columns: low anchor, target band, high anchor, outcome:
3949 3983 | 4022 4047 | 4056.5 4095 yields -3.69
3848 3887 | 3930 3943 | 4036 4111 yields 3.61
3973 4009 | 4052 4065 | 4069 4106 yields -0.85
